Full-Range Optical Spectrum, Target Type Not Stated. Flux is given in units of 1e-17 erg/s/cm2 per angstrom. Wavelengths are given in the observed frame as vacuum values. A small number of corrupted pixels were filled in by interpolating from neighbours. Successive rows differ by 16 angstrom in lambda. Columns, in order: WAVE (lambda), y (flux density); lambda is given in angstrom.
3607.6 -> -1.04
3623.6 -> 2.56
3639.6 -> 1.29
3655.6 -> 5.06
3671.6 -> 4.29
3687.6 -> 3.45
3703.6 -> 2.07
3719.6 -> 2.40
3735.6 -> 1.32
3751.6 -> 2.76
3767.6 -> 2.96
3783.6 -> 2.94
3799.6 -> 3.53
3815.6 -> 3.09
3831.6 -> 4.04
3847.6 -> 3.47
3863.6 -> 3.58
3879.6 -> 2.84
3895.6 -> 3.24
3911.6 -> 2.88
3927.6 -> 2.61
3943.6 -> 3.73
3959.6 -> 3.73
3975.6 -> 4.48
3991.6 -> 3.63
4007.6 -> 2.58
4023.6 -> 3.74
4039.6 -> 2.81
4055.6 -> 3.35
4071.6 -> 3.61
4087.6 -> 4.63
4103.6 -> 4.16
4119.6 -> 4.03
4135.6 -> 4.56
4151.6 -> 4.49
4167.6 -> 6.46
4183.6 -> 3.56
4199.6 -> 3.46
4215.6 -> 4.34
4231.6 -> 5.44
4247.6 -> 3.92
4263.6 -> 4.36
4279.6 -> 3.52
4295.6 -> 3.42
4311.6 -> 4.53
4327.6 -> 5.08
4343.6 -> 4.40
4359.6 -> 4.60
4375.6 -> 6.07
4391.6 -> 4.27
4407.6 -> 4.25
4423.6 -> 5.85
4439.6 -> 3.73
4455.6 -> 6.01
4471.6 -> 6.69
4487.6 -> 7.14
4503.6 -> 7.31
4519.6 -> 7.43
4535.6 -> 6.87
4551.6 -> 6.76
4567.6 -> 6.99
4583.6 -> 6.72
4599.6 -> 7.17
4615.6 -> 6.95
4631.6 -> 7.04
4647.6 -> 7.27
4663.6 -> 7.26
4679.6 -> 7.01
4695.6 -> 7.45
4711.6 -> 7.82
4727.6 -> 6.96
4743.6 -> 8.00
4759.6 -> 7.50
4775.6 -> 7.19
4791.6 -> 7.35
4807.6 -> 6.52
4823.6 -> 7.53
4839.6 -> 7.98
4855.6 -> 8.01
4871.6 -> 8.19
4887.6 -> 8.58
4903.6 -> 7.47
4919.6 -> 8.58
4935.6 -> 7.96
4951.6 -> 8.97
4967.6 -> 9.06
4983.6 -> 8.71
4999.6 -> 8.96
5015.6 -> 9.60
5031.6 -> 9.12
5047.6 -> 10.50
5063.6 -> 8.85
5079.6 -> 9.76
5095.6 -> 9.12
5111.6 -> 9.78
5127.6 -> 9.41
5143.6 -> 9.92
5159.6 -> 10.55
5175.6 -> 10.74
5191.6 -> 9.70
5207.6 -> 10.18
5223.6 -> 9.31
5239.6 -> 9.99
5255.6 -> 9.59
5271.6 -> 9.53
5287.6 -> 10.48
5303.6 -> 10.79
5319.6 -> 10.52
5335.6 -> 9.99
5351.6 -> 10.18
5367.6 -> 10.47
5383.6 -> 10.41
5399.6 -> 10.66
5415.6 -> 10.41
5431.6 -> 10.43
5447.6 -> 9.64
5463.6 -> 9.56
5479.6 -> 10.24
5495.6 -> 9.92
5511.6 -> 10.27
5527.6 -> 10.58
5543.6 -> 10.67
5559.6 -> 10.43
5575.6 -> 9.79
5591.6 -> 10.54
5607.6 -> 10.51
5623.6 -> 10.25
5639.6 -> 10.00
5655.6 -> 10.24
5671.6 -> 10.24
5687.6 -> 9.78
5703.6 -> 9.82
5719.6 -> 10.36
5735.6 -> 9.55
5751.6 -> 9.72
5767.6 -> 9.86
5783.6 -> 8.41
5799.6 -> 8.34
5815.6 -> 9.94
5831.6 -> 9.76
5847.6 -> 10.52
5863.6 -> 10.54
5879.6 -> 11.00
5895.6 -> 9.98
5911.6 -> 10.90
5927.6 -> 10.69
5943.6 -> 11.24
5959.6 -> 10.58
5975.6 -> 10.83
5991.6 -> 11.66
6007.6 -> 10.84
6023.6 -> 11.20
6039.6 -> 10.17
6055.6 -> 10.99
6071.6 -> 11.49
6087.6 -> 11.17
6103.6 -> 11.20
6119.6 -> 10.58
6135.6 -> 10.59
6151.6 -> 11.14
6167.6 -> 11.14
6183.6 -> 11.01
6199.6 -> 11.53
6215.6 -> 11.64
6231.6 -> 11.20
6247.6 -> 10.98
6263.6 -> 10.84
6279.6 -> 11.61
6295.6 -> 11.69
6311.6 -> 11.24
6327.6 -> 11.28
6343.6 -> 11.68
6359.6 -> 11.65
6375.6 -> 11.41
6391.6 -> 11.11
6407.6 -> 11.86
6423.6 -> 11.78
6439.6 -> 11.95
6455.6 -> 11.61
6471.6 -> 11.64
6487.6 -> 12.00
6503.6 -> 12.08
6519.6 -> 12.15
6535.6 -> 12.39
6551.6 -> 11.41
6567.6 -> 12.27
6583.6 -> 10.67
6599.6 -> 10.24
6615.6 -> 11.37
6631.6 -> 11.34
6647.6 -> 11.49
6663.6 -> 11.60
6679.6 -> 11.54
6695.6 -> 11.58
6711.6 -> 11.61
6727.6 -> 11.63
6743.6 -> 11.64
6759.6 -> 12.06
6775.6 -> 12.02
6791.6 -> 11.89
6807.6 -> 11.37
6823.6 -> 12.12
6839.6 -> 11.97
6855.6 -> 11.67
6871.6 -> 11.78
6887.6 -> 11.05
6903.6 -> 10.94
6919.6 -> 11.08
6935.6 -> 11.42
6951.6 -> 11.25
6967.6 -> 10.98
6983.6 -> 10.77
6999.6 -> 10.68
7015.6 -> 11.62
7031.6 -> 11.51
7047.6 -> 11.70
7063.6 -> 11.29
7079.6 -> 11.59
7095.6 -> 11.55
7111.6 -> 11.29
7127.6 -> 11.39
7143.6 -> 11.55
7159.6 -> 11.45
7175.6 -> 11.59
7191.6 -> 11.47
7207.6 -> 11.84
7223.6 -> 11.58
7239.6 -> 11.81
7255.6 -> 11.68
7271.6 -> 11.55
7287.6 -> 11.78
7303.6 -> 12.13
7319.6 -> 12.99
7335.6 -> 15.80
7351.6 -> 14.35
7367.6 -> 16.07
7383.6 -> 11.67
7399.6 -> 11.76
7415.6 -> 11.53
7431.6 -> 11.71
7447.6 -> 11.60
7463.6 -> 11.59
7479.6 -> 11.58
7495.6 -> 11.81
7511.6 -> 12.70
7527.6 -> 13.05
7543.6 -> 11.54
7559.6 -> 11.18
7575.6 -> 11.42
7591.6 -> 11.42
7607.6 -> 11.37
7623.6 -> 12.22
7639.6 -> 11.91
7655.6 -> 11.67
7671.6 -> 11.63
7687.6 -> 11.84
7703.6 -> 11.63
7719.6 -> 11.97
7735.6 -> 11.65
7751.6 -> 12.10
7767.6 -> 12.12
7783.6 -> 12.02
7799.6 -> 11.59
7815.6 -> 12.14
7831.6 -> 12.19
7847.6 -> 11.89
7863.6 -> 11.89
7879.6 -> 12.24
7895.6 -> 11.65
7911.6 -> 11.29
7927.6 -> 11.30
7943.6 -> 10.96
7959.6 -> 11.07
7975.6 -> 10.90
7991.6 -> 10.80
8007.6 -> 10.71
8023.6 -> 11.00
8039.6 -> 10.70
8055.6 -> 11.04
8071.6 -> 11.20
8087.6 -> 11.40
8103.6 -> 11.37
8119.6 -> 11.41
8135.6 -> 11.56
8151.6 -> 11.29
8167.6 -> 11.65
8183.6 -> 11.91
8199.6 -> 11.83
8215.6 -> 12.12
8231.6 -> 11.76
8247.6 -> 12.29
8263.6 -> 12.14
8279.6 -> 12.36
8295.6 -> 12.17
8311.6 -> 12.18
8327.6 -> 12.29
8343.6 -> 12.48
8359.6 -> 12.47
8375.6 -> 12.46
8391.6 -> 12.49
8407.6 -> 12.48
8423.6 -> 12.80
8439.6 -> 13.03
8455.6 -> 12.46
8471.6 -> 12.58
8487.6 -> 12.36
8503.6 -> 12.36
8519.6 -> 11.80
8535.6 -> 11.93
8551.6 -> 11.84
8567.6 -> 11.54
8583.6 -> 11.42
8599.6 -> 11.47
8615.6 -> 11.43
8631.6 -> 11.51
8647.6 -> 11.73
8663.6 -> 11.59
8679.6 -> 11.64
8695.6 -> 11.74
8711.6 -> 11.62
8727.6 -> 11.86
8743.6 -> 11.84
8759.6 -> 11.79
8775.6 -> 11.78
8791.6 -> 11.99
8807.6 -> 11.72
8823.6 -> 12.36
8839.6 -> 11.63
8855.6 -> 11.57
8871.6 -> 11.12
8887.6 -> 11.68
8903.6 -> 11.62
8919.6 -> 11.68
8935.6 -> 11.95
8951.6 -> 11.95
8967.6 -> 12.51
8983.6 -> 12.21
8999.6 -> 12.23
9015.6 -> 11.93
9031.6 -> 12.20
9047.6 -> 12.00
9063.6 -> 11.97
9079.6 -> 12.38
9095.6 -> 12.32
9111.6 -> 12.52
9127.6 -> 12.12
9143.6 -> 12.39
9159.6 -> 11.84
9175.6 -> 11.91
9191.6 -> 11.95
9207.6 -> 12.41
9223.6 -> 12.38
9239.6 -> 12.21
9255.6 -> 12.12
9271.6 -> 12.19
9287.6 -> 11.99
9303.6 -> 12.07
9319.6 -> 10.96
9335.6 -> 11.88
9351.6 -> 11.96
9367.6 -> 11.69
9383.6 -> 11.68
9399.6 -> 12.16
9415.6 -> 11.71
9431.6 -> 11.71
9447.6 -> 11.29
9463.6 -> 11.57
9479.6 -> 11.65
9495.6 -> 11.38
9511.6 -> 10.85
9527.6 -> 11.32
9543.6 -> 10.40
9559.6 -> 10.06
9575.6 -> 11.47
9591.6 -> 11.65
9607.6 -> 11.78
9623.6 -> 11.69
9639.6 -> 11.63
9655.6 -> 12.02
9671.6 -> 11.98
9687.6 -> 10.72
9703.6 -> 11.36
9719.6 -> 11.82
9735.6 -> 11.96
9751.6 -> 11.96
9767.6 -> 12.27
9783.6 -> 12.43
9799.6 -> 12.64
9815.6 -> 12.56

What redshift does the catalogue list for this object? 0.118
